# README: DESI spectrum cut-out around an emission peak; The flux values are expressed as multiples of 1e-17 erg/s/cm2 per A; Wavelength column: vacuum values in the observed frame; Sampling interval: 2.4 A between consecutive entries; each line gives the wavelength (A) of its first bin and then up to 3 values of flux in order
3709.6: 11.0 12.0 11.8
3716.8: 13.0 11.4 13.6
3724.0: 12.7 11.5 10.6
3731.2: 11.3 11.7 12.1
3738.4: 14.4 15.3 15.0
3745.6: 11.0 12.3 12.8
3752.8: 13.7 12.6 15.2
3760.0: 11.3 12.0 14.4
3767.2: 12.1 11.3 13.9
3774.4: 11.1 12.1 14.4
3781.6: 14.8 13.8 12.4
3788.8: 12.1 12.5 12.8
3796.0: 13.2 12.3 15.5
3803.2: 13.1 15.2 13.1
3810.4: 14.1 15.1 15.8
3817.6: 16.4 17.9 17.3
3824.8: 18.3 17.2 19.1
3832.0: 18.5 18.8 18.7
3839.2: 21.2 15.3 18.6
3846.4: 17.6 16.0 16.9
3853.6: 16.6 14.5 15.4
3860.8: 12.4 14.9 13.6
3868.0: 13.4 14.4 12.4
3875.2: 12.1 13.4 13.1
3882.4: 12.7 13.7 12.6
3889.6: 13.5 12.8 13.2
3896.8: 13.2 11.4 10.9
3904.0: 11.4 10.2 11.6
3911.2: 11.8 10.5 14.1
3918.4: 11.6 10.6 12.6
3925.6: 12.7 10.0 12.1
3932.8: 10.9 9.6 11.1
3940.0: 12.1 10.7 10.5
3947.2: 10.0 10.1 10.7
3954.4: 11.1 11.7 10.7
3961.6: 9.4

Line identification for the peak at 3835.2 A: Mg II 2798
